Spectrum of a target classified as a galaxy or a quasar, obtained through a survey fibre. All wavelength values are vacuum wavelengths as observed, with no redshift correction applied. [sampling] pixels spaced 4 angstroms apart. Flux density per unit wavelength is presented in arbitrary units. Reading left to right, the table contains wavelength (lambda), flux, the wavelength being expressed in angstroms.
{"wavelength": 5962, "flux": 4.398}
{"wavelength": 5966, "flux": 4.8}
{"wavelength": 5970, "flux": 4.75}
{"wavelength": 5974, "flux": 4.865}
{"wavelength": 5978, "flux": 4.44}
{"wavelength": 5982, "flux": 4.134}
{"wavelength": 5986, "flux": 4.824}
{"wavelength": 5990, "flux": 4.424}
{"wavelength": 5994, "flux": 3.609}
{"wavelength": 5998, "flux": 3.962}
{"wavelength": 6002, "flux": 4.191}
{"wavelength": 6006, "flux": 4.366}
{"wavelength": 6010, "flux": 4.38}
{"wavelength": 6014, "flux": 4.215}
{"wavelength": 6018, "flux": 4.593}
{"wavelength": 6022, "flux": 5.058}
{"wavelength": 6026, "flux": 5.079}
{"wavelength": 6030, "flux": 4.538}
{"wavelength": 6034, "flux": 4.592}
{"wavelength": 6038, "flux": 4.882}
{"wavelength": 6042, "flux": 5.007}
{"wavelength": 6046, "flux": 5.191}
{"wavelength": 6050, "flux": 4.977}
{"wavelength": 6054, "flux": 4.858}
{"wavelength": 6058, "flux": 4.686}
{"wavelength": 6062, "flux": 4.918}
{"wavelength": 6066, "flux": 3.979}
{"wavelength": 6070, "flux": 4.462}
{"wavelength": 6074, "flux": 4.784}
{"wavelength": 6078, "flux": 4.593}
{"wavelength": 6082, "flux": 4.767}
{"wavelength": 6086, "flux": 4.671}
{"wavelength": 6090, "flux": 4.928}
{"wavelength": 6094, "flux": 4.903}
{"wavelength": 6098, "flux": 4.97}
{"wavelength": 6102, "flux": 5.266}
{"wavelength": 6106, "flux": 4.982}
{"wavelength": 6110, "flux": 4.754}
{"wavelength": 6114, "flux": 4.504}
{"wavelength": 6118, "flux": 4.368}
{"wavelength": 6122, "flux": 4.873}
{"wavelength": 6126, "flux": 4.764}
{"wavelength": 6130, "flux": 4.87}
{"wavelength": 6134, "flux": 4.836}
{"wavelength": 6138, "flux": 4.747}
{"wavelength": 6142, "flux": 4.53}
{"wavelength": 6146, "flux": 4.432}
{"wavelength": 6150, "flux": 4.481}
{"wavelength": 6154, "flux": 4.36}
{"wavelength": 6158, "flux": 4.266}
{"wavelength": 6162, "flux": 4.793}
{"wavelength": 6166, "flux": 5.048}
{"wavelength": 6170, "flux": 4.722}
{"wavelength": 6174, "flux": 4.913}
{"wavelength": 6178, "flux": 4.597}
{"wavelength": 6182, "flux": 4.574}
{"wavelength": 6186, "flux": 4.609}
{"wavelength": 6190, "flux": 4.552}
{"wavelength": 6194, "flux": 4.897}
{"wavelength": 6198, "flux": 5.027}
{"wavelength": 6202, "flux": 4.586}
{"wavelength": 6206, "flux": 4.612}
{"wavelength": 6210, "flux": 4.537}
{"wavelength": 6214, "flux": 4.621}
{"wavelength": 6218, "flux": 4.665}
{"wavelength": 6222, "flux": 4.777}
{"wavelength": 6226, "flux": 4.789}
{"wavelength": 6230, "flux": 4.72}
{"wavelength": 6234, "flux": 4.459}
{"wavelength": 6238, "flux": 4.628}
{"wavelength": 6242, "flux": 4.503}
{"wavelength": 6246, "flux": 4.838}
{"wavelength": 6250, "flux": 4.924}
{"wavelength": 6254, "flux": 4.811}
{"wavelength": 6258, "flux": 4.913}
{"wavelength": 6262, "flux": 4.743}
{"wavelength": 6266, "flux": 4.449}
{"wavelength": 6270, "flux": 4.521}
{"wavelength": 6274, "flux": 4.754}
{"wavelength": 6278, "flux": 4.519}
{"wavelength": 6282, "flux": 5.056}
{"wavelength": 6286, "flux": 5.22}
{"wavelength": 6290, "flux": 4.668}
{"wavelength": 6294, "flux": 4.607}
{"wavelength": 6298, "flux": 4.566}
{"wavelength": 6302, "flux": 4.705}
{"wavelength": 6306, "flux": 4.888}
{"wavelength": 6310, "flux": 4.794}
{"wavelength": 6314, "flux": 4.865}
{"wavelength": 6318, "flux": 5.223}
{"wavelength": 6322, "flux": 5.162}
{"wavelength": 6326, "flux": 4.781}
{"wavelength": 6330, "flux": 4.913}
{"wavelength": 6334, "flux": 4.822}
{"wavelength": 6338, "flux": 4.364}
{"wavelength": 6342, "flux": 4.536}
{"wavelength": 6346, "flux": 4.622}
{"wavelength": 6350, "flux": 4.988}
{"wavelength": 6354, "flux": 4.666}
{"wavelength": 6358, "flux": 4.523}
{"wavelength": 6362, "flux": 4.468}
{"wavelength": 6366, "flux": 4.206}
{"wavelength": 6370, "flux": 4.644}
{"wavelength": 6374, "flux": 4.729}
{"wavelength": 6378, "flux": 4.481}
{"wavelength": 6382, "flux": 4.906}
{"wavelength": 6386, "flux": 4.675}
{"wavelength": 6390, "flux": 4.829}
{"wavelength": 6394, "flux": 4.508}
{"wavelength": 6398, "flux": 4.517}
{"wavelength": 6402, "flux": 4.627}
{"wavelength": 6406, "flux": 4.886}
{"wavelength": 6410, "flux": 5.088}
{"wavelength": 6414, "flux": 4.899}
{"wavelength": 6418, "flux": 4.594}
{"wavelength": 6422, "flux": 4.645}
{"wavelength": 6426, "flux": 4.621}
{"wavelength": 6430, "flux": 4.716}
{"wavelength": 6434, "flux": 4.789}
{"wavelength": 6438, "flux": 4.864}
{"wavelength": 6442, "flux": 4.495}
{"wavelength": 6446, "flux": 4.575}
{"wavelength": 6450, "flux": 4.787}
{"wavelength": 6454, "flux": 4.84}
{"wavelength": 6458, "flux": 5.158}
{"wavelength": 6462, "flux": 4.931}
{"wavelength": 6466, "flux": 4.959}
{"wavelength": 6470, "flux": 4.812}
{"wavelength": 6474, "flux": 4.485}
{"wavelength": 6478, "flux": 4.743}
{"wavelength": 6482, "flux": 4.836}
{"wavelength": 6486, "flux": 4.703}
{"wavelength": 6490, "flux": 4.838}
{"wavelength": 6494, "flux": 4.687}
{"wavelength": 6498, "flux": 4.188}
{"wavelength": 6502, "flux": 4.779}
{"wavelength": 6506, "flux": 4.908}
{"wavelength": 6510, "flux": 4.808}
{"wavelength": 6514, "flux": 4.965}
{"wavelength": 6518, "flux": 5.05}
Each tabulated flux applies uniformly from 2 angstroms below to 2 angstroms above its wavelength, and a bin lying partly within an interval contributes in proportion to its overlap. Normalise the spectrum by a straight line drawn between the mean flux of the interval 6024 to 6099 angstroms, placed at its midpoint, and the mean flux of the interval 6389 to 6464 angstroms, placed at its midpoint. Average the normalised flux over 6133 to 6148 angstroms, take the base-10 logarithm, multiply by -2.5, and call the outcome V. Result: 0.03 mag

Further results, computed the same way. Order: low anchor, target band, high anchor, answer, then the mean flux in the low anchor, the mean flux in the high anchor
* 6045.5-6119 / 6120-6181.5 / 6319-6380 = 0.01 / 4.76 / 4.67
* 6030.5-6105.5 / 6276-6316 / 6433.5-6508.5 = 0.00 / 4.8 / 4.76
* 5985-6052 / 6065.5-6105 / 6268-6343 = -0.03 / 4.58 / 4.79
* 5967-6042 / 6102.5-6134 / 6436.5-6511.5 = -0.04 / 4.51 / 4.76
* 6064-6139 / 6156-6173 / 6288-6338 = 0.01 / 4.74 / 4.81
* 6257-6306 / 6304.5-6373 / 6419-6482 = 0.00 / 4.73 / 4.76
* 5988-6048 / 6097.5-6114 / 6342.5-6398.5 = -0.09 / 4.54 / 4.63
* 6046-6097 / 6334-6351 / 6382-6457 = 0.02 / 4.73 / 4.73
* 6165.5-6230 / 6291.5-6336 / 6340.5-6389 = -0.04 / 4.71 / 4.63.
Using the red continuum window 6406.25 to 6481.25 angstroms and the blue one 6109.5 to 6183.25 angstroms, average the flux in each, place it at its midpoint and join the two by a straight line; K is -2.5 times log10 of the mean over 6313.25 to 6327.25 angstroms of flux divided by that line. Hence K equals -0.07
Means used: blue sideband 4.65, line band 5.03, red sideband 4.78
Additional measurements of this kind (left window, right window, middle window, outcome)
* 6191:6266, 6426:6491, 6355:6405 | 0.036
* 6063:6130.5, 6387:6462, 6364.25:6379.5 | 0.053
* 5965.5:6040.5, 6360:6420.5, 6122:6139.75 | -0.058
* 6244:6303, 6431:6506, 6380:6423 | 0.002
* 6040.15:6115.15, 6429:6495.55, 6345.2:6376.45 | 0.042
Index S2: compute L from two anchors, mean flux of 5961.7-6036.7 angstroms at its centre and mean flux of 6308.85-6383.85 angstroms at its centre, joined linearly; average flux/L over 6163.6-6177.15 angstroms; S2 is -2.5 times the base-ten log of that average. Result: -0.06 mag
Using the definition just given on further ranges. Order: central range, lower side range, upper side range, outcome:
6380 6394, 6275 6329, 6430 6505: 0.008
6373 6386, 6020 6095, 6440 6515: 0.015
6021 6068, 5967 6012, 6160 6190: -0.078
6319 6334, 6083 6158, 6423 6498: -0.048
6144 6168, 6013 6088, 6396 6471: 0.043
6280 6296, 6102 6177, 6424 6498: -0.038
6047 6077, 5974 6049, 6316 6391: -0.027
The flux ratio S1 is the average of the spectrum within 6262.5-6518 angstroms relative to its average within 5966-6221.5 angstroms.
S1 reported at 1.0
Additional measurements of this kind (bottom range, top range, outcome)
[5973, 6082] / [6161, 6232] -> 1.03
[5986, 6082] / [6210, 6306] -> 1.03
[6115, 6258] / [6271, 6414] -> 1.01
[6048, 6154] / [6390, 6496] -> 1.01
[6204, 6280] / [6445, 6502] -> 1.02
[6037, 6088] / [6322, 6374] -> 0.98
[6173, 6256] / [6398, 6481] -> 1.02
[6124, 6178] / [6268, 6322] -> 1.03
